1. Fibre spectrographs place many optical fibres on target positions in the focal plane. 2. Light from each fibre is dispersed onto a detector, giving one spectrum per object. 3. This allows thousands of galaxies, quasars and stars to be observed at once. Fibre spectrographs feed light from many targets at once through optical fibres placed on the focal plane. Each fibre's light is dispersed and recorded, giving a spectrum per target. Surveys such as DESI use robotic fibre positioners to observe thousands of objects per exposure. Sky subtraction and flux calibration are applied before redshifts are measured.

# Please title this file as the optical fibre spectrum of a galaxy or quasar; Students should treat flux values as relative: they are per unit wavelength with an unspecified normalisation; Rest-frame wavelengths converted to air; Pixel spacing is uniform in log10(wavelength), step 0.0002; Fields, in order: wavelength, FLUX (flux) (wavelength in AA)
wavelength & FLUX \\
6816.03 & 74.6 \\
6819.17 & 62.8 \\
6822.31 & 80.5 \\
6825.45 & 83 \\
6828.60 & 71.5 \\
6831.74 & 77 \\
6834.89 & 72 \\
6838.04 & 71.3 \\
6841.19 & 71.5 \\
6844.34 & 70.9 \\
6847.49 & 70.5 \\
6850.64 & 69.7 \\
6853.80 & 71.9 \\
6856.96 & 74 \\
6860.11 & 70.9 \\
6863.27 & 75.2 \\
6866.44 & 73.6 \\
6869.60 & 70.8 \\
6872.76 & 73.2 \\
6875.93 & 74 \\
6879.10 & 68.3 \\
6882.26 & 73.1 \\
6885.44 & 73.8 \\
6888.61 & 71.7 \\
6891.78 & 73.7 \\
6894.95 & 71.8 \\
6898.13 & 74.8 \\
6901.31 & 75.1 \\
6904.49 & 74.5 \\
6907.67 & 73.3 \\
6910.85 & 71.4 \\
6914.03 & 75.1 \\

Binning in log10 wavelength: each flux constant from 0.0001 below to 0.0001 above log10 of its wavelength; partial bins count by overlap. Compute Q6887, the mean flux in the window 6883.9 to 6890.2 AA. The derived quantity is 72.8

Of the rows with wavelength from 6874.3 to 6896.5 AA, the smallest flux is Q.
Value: 68.3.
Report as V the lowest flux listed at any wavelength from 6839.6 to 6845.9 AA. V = 70.9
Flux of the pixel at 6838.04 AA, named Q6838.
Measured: 71.3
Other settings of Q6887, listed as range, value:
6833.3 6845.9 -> 71.4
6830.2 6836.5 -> 74.4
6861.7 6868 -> 74.3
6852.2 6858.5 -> 72.8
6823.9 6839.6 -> 74.9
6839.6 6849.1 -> 71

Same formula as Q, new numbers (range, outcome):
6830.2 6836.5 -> 72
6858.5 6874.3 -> 70.8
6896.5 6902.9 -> 74.8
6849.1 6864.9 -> 69.7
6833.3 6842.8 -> 71.3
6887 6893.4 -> 71.7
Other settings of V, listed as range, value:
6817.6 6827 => 62.8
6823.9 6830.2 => 71.5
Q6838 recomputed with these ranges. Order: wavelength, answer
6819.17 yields 62.8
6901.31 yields 75.1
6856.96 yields 74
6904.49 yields 74.5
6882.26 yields 73.1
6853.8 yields 71.9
